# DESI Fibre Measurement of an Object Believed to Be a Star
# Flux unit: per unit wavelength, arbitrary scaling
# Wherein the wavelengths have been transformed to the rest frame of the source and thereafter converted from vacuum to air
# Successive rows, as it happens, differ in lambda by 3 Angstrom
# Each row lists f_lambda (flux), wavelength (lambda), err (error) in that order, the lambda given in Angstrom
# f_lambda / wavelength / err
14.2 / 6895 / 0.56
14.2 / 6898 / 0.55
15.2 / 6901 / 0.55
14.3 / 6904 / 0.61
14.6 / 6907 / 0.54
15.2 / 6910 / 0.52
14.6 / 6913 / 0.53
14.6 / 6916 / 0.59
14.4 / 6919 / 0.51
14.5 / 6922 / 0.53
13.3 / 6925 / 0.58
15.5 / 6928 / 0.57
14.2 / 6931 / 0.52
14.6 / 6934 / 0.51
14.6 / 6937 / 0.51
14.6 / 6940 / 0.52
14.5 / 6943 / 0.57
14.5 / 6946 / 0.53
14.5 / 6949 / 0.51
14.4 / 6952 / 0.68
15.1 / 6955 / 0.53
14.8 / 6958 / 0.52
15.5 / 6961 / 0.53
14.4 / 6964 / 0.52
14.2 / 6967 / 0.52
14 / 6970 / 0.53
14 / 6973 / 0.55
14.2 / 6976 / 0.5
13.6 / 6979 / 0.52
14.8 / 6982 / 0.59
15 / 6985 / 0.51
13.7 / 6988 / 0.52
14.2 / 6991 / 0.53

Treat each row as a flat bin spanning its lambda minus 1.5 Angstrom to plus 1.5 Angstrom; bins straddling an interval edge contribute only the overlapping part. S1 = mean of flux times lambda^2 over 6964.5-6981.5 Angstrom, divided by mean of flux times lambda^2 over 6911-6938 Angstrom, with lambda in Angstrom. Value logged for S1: 0.98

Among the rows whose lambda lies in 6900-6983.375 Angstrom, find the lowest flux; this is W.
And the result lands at 13.3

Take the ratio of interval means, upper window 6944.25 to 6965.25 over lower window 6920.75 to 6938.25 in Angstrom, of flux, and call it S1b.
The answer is 1.0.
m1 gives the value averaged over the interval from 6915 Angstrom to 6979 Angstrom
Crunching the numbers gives 14.5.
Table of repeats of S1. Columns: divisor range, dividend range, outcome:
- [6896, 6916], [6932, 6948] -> 1.00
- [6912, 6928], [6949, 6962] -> 1.04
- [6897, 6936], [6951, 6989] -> 1.01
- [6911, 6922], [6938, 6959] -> 1.01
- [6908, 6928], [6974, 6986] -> 1.01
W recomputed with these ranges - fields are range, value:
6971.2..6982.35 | 13.6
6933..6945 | 14.5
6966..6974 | 14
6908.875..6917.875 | 14.6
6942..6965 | 14.4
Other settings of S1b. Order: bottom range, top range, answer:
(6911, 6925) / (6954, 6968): 1.03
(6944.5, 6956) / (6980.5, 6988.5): 1.00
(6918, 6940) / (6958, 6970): 1.01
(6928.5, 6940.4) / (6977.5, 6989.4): 0.98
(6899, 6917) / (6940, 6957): 0.99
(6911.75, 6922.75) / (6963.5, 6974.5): 0.97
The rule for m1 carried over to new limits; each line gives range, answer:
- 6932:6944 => 14.6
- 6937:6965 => 14.7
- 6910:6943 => 14.5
